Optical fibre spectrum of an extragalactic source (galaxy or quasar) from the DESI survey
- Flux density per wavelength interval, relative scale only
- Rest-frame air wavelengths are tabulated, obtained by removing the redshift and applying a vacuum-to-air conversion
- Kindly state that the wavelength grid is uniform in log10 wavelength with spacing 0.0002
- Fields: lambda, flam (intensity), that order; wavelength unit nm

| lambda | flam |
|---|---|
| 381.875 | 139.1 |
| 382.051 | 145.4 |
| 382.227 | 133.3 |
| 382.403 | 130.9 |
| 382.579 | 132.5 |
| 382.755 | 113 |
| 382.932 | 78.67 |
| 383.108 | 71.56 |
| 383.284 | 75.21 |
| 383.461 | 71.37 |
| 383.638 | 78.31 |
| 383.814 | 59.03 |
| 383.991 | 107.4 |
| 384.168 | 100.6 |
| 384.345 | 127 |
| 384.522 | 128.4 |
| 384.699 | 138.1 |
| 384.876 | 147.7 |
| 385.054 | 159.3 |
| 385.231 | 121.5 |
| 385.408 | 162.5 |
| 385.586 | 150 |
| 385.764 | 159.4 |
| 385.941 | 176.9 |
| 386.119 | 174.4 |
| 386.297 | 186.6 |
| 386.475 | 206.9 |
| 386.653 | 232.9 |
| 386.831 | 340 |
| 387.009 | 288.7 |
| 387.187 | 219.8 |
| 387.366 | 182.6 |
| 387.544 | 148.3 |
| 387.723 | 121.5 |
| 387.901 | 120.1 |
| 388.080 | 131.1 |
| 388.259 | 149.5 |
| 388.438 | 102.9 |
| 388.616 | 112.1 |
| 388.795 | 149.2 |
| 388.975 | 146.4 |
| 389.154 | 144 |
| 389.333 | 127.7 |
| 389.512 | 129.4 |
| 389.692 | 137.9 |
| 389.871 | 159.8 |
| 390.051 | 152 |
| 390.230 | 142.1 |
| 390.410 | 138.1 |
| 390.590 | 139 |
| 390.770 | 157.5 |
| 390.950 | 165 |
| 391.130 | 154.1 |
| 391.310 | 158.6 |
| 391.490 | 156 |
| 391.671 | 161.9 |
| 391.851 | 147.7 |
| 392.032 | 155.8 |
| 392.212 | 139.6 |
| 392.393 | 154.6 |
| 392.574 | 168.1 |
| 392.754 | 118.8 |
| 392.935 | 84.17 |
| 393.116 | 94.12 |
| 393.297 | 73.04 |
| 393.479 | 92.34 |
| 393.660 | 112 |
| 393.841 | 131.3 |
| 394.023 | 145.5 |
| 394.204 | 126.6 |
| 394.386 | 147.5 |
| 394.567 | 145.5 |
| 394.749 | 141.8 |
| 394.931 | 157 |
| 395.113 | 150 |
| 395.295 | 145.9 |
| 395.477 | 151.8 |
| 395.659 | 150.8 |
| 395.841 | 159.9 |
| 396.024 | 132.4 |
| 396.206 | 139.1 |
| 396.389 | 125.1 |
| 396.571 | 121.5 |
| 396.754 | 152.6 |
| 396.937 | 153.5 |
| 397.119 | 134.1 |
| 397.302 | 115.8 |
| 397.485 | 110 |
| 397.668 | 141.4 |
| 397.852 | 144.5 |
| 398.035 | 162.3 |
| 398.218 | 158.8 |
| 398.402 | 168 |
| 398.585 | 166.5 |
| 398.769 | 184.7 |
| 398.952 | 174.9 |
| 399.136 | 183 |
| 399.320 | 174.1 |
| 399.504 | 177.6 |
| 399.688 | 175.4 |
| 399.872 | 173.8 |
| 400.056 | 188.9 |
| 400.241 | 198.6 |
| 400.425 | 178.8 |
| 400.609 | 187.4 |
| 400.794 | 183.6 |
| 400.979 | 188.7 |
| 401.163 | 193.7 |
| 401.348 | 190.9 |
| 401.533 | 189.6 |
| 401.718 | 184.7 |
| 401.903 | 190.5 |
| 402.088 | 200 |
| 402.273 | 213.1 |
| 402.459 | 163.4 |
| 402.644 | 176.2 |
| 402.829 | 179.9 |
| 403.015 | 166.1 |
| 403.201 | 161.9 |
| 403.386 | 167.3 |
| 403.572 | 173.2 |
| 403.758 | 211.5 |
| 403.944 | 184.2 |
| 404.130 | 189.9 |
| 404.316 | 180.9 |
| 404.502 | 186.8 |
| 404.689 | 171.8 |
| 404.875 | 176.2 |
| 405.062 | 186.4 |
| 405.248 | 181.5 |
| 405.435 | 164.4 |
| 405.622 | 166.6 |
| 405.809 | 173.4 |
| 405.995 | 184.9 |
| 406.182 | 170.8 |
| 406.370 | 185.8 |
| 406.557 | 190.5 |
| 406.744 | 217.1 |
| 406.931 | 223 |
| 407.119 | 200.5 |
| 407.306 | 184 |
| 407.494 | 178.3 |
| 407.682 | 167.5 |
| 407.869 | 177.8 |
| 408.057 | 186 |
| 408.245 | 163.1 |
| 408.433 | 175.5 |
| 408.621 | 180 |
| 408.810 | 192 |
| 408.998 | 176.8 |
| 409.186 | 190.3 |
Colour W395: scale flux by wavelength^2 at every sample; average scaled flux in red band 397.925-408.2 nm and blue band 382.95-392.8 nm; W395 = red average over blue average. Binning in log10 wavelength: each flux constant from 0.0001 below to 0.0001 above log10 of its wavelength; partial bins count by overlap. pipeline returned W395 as 1.33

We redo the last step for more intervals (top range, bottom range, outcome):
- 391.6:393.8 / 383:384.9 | 1.32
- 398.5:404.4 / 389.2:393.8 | 1.41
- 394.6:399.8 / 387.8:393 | 1.11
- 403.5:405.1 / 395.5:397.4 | 1.38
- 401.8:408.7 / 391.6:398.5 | 1.40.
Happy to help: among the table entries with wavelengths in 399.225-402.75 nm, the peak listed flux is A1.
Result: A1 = 213.1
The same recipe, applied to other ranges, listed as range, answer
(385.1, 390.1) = 340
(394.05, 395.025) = 157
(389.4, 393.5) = 168.1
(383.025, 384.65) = 128.4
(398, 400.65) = 198.6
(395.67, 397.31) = 159.9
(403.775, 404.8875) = 189.9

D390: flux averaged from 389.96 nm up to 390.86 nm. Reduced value 146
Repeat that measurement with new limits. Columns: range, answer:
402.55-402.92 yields 178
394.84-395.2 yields 153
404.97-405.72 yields 175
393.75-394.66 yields 139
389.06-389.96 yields 140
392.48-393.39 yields 108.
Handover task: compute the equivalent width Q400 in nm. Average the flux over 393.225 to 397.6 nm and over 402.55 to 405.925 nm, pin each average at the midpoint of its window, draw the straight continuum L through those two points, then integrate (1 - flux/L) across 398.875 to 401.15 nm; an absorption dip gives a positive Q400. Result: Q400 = -0.370 nm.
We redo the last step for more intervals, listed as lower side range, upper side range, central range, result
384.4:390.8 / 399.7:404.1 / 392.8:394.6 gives 0.60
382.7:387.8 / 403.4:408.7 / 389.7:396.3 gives 0.89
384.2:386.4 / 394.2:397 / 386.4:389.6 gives -0.42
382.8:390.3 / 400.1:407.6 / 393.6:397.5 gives 0.62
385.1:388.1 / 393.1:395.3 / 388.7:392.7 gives 0.12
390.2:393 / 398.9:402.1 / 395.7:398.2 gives 0.46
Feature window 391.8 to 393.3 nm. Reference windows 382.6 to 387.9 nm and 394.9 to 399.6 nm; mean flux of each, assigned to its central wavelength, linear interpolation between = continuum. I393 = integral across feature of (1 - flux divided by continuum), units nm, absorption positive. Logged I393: 0.215 nm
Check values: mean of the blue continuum 149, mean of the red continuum 151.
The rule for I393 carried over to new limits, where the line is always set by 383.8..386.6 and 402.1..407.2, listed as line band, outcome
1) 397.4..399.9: 0.13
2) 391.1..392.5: 0.05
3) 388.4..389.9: 0.20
